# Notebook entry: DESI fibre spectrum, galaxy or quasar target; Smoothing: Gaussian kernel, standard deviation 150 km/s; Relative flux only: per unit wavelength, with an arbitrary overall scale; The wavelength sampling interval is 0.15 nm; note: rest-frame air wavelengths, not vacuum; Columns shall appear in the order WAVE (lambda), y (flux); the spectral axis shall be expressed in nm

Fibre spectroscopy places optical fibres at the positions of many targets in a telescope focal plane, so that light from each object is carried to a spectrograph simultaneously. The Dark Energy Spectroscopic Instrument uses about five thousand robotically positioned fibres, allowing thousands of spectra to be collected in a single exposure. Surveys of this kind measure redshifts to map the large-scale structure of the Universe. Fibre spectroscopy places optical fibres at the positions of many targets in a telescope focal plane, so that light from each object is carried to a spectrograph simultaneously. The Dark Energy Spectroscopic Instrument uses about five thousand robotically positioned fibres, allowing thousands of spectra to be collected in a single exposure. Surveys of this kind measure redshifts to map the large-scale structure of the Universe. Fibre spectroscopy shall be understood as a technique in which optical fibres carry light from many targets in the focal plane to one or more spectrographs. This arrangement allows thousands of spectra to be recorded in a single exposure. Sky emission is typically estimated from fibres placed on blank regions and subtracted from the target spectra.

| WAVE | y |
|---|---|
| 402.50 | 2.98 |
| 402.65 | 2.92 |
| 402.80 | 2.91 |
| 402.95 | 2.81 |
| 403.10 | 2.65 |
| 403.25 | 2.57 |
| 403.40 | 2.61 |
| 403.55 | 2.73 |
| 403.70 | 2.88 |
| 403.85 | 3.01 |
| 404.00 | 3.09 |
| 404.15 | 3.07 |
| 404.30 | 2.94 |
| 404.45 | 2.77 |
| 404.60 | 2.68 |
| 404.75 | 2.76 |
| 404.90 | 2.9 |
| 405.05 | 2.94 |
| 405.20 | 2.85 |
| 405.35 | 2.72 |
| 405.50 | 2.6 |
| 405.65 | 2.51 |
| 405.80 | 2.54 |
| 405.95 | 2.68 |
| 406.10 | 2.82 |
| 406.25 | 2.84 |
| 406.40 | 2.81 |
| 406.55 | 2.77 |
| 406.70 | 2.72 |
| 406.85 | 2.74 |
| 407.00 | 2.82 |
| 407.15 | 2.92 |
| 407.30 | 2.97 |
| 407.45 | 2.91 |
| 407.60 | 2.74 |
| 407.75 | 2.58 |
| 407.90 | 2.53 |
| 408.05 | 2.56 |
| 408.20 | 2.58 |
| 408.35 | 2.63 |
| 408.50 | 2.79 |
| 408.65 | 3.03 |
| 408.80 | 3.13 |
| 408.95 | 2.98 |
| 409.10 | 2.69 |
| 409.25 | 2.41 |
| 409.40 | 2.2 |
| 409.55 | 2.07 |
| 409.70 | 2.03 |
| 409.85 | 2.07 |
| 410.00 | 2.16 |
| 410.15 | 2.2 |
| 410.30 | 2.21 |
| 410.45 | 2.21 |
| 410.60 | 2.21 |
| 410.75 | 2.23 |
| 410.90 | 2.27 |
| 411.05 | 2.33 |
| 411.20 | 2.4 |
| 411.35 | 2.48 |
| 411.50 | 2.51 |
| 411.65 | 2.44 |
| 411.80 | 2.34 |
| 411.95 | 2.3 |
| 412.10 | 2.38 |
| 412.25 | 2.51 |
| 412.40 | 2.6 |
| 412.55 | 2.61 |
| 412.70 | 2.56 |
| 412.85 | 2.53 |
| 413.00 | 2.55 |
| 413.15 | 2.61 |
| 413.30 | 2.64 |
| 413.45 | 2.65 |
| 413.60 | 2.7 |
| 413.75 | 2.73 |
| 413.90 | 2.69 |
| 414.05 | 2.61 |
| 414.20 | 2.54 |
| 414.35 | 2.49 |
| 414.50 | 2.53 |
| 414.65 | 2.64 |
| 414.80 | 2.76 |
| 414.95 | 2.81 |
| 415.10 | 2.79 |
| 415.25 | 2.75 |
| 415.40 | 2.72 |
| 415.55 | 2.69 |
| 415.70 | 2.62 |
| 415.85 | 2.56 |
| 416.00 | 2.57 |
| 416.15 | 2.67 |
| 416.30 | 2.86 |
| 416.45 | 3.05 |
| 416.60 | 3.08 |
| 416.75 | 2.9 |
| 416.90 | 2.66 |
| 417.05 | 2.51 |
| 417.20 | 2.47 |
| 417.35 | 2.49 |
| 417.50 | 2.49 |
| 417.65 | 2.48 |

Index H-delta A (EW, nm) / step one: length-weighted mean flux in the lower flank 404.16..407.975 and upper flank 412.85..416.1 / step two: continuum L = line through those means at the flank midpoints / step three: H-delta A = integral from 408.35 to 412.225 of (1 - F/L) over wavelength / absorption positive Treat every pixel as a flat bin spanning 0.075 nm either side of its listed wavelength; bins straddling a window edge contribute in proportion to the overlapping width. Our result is 0.43 nm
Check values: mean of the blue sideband 2.77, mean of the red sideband 2.65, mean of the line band 2.41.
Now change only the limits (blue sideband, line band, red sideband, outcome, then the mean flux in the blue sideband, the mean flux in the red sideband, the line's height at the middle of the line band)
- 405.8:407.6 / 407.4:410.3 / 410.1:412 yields 0.04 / 2.8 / 2.32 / 2.56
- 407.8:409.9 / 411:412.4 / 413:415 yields 0.10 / 2.56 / 2.64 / 2.6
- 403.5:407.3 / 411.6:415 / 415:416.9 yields 0.25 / 2.81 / 2.77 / 2.78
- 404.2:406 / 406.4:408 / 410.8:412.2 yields -0.09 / 2.75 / 2.38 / 2.63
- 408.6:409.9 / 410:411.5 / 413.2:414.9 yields 0.15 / 2.51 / 2.64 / 2.55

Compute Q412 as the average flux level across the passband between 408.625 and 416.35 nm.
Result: 2.52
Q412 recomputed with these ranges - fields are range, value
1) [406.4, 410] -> 2.64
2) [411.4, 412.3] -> 2.41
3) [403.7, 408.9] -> 2.79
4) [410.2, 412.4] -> 2.35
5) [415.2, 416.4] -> 2.69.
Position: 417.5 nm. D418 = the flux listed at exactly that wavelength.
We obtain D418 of 2.49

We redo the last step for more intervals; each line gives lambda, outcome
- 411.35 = 2.48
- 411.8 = 2.34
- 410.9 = 2.27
